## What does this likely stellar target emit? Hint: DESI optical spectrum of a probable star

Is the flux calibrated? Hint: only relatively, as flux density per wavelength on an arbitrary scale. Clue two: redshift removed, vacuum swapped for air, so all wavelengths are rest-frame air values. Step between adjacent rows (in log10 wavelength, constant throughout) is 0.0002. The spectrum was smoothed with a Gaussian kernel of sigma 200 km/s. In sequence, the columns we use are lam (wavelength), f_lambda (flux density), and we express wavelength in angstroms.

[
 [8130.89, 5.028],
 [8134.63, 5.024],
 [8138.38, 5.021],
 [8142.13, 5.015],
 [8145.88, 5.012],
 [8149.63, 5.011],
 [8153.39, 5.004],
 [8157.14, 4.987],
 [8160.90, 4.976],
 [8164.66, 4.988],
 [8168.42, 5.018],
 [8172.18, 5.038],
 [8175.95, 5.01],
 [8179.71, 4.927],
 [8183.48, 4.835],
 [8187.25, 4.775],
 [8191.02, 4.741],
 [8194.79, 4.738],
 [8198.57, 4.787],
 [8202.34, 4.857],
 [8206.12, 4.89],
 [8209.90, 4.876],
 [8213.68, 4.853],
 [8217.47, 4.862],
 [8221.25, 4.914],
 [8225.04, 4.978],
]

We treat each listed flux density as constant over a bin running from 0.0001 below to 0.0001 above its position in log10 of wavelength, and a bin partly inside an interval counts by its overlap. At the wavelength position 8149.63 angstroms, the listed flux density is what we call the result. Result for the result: 5.011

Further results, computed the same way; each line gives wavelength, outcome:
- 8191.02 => 4.741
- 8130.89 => 5.028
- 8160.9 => 4.976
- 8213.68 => 4.853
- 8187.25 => 4.775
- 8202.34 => 4.857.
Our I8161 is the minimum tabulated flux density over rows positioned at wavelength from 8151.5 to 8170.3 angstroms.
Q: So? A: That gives 4.976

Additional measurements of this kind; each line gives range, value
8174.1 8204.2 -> 4.738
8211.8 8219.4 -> 4.853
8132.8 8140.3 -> 5.021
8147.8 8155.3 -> 5.004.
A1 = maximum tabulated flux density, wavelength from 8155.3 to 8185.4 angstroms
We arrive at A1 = 5.038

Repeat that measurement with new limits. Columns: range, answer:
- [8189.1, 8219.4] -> 4.89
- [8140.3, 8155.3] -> 5.015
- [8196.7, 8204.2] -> 4.857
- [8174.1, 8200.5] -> 5.01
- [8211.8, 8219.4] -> 4.862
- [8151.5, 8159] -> 5.004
